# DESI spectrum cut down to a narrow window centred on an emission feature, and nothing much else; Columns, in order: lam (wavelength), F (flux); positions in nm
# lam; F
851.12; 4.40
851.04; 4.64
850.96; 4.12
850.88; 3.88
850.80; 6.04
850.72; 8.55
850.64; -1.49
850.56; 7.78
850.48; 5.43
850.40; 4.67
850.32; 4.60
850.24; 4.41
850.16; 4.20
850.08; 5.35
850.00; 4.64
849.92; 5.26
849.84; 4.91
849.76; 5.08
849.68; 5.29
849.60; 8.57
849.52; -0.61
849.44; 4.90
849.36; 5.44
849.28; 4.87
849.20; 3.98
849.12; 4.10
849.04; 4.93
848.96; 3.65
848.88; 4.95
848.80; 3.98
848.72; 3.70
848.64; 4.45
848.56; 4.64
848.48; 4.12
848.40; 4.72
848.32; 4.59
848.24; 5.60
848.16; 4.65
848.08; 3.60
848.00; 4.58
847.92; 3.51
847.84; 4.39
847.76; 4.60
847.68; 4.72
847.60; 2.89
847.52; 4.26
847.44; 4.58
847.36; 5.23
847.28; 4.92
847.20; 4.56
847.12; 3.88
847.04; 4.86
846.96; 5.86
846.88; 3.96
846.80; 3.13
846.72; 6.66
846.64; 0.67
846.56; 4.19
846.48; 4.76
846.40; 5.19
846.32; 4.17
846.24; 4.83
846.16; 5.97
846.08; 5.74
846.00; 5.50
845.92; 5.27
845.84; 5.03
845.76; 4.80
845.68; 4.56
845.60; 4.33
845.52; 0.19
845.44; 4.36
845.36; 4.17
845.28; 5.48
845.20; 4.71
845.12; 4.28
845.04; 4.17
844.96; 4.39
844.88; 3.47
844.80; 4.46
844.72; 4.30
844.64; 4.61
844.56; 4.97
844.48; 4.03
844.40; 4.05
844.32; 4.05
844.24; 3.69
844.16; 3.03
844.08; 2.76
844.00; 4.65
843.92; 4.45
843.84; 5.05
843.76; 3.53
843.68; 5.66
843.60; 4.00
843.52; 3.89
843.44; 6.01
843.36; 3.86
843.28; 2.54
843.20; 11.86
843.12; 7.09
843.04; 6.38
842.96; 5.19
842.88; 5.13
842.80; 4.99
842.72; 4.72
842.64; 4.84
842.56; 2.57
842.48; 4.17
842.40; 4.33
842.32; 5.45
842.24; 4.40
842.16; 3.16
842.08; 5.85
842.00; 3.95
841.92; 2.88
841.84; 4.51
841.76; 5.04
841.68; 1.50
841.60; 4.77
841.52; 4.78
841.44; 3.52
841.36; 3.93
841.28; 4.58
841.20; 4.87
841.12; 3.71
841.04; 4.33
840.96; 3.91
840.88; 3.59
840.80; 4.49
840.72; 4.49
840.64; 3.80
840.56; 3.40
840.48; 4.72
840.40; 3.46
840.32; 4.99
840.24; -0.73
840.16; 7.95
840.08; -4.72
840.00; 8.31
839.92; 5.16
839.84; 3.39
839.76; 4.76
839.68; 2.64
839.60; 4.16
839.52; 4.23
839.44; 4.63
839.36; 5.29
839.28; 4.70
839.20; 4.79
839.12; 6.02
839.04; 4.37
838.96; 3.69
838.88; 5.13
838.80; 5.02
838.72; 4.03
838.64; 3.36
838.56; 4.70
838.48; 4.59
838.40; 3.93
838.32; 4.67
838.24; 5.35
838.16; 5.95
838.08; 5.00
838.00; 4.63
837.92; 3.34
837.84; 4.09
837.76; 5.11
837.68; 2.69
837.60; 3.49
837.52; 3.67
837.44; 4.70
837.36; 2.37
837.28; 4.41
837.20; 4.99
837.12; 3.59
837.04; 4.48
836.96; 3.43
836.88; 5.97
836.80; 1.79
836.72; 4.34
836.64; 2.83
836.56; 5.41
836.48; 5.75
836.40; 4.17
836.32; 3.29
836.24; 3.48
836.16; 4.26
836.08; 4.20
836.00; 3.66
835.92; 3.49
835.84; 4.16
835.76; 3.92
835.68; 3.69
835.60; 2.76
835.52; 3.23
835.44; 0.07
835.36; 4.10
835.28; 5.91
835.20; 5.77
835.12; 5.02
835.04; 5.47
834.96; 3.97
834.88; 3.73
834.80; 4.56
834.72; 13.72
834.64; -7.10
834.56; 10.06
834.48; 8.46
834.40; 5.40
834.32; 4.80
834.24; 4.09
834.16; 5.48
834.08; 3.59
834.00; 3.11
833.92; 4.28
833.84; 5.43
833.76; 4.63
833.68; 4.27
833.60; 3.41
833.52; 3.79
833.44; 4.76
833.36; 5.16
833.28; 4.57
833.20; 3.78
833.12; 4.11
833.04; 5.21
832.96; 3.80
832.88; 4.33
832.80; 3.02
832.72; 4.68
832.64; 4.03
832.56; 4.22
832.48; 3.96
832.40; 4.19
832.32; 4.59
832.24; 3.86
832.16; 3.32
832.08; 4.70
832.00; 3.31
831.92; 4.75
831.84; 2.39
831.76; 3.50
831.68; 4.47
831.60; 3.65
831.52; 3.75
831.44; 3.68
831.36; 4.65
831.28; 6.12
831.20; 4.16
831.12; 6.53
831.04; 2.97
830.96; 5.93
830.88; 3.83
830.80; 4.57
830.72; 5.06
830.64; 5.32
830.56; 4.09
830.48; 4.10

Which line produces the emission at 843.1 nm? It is H-gamma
